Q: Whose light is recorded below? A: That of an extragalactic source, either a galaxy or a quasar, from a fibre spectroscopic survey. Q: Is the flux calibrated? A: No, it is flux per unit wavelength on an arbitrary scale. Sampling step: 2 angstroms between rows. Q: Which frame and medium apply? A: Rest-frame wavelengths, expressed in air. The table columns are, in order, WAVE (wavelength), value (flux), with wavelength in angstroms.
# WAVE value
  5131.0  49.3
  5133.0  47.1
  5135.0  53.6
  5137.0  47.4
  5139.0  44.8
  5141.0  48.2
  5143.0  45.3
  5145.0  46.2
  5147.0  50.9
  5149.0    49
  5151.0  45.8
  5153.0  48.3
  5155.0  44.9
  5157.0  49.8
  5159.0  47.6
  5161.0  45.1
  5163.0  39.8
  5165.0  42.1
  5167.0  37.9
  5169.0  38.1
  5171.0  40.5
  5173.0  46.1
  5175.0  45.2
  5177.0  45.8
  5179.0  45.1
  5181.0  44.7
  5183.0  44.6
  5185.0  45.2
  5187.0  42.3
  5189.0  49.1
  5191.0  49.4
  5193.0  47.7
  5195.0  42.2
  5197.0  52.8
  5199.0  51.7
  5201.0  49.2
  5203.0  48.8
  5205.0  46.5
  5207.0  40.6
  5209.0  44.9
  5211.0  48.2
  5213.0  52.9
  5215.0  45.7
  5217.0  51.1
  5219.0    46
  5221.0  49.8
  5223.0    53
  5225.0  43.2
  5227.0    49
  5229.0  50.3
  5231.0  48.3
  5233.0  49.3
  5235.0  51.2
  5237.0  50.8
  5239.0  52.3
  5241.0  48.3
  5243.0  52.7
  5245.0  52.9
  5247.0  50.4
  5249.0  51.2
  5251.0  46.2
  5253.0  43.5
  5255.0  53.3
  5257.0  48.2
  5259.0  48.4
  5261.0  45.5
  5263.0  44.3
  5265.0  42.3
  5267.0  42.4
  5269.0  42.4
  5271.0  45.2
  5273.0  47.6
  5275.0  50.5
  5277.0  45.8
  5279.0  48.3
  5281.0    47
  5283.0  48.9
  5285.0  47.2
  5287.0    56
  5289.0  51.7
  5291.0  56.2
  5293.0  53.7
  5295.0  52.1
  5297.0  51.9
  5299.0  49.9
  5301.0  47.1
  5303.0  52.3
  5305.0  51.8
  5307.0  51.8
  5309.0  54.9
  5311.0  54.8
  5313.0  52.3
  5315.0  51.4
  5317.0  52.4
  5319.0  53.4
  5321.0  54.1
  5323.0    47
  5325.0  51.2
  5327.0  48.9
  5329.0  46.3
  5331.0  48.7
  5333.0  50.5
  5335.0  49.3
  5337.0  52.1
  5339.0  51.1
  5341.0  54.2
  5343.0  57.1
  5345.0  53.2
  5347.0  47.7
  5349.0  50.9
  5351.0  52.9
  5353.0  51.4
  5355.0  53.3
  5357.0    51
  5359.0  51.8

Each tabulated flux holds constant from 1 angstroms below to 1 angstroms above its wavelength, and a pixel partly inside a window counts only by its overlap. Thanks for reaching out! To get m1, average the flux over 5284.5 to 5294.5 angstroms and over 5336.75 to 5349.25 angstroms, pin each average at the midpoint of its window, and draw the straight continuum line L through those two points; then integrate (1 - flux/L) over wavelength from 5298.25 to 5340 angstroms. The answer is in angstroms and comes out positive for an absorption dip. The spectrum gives 1.39 angstroms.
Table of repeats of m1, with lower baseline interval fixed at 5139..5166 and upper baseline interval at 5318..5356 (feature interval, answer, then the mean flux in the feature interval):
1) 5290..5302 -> -0.40 angstroms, 51.8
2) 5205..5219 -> 0.24 angstroms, 47.1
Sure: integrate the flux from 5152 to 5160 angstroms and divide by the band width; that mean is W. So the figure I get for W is 47.6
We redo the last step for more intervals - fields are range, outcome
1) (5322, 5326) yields 49.1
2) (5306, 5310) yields 53.3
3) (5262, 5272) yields 43.3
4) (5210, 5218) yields 49.5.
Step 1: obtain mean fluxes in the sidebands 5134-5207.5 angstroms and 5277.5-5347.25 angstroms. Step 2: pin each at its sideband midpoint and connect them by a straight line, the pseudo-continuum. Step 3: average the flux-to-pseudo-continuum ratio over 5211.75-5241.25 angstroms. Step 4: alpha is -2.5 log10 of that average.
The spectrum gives -0.03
